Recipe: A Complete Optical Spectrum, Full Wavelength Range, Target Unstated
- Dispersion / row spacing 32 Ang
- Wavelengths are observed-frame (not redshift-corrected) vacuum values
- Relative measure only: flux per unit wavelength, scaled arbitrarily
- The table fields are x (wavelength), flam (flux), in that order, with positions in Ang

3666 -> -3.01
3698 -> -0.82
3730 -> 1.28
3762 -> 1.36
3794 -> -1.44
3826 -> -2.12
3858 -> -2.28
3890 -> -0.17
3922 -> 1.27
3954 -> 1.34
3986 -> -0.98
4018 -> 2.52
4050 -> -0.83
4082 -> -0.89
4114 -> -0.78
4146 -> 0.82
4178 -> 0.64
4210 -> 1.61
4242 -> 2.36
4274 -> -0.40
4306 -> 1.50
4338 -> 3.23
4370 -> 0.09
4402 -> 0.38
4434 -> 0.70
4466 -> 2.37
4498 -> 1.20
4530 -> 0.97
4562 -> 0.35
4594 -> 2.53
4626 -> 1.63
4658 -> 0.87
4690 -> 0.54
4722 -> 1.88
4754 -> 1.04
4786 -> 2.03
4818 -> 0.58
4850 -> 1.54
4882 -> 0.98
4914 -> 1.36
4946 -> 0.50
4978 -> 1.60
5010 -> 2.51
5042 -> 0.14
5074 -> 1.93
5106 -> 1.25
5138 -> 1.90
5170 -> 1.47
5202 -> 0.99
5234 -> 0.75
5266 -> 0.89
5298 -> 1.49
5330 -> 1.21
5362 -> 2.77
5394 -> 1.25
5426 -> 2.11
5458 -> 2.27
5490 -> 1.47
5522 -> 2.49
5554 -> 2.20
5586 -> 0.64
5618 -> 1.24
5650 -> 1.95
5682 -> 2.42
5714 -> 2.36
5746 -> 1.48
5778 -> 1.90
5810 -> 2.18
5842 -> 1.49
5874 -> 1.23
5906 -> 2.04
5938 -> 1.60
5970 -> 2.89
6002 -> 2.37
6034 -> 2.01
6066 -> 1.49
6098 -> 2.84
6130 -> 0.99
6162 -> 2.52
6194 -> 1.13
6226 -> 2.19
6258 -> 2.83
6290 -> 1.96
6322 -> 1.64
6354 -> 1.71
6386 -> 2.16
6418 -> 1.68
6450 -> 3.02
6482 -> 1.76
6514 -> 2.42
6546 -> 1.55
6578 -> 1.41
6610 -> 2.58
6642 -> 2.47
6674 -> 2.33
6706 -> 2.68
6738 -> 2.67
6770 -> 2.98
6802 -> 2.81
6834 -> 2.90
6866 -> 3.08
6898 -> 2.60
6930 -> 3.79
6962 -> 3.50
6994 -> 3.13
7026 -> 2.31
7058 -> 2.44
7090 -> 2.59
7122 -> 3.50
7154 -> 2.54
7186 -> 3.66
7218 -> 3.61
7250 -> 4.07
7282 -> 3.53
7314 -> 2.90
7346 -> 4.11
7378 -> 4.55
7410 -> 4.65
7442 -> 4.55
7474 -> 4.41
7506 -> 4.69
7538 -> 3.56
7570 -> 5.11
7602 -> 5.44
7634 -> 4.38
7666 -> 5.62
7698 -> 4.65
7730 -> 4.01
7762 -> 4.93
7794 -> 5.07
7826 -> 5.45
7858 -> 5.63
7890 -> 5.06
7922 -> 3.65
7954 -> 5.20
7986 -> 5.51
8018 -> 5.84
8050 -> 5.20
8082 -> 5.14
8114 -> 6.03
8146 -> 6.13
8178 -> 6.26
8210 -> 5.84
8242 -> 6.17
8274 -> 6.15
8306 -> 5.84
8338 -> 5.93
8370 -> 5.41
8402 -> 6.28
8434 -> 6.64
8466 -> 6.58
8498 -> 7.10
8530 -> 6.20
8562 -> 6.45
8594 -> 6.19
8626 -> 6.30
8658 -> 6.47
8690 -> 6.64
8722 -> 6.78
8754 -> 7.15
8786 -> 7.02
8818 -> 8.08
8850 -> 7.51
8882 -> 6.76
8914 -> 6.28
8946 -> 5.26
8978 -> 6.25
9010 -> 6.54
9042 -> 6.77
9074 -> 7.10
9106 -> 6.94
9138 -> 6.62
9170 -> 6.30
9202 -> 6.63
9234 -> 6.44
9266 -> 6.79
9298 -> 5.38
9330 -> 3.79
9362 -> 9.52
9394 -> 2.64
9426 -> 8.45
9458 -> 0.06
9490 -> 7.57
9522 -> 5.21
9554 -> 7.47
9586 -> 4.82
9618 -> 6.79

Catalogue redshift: 0.839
